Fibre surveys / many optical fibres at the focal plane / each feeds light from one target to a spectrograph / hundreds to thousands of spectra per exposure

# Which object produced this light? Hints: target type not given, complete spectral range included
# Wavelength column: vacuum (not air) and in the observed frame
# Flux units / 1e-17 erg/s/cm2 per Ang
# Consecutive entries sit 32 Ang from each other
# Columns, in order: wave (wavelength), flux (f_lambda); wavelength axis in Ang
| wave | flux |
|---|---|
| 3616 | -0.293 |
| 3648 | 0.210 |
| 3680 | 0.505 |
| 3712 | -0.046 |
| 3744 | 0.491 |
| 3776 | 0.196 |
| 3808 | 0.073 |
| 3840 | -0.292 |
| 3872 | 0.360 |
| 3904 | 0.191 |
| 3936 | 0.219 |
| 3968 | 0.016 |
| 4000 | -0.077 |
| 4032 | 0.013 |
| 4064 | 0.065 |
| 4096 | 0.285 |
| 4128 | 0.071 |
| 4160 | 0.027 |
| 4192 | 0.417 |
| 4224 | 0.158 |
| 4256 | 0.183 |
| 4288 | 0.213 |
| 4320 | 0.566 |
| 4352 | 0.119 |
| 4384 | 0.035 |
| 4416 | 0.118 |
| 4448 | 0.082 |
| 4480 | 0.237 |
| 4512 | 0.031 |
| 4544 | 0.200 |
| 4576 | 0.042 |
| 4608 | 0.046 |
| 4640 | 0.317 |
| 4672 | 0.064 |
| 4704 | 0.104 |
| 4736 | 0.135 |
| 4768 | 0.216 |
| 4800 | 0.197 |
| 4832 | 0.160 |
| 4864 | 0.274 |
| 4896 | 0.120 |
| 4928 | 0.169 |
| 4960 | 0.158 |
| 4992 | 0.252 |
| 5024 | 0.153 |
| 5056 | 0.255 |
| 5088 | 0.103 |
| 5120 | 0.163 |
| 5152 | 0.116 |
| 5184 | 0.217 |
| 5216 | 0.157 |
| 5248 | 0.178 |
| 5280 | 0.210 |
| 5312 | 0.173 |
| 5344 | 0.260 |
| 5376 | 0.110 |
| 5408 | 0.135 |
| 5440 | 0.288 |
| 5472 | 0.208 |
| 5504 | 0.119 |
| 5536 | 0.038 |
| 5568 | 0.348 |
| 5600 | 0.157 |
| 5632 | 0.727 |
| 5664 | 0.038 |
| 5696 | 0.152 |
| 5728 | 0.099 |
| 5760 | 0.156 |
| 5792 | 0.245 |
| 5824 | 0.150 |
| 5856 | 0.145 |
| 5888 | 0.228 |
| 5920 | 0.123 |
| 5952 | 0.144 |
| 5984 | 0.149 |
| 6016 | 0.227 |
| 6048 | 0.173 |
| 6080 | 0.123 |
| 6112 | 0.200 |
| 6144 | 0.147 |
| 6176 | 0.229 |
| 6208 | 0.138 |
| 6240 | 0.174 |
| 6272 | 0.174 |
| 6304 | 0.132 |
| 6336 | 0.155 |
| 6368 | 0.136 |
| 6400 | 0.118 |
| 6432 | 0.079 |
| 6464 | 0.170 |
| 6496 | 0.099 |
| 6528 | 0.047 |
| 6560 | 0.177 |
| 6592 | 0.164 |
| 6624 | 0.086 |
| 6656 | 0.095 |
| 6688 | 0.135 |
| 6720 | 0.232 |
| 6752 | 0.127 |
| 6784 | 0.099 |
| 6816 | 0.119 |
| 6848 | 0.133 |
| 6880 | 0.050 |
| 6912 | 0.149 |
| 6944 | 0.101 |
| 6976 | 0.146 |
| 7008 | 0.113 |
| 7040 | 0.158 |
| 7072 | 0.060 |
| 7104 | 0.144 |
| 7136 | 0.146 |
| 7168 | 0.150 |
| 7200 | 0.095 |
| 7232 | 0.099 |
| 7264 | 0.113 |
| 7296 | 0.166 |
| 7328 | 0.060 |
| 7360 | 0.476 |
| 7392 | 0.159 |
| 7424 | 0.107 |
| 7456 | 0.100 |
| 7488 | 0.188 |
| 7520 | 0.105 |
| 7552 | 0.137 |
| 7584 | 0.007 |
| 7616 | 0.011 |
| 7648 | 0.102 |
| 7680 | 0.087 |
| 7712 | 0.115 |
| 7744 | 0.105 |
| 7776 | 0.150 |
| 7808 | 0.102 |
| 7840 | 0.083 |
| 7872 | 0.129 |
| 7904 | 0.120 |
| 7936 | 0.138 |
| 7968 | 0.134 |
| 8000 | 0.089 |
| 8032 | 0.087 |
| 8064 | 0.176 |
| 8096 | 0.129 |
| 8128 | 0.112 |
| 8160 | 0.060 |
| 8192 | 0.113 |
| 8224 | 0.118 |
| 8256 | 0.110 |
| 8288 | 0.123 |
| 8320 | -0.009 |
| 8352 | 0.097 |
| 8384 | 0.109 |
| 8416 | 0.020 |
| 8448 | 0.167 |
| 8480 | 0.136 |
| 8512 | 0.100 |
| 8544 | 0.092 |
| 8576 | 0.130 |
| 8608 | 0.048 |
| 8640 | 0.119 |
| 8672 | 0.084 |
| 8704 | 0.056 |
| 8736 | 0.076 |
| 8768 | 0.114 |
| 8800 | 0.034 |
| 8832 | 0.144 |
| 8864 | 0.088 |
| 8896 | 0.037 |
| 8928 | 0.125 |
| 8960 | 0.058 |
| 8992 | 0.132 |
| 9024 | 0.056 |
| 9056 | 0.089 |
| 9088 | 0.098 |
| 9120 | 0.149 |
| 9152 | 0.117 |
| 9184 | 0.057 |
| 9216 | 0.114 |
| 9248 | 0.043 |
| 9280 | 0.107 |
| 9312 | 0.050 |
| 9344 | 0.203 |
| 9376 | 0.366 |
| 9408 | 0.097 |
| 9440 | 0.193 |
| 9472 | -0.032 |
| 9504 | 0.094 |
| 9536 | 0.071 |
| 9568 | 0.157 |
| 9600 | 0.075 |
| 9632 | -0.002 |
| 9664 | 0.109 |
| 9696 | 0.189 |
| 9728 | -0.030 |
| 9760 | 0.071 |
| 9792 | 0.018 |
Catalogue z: 0.122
